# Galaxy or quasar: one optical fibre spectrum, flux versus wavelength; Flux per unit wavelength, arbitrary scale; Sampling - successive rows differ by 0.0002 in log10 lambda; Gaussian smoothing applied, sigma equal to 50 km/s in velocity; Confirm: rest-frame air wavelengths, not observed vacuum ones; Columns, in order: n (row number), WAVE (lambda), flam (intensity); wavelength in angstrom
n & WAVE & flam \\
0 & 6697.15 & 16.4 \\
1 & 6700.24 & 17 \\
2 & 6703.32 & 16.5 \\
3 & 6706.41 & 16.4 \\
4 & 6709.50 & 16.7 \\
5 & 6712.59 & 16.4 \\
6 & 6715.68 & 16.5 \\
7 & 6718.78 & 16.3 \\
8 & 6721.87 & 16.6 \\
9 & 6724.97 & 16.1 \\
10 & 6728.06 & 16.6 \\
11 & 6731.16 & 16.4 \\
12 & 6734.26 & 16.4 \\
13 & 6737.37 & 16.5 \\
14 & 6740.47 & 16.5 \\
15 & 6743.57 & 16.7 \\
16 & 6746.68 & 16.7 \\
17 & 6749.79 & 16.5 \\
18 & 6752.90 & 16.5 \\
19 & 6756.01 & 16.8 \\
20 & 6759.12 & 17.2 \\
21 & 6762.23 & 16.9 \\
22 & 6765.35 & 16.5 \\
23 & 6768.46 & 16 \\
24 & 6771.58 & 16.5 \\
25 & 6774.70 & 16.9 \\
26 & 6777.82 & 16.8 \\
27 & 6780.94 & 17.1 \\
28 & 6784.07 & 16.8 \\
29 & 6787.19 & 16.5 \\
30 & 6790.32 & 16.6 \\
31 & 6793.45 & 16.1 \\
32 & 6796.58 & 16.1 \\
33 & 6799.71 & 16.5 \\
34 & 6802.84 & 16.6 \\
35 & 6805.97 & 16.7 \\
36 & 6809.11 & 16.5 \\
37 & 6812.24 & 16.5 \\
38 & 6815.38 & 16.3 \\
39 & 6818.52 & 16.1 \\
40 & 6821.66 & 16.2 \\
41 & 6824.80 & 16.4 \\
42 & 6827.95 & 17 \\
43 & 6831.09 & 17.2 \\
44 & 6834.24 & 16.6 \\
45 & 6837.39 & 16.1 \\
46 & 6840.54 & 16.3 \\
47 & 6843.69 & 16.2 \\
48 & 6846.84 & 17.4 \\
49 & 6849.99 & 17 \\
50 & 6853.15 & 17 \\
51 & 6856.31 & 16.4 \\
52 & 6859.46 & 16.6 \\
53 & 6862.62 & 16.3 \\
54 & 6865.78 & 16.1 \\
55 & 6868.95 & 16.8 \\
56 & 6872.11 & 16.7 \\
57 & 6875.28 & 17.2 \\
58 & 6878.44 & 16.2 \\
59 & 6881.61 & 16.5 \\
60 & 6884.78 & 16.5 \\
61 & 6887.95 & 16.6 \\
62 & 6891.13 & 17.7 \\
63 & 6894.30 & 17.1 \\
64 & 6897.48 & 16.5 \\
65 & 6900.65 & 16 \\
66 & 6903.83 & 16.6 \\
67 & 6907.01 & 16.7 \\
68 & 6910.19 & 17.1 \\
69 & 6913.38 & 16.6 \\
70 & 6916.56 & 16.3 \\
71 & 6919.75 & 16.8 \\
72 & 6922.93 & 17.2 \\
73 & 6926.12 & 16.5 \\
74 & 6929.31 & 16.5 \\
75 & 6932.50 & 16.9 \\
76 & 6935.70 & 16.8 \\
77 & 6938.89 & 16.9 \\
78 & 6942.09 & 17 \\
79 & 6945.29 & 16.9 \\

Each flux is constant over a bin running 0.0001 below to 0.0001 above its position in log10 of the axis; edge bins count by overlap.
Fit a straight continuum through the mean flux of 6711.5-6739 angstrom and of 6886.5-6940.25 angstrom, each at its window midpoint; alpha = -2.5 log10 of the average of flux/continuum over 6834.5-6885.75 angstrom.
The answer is 0.00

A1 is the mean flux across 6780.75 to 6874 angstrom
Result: 16.5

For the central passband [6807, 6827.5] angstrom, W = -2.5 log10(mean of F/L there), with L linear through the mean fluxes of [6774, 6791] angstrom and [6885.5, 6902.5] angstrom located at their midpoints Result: 0.03 mag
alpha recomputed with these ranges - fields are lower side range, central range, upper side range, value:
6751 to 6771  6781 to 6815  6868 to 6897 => 0.012 mag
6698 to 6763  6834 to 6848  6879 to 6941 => 0.012 mag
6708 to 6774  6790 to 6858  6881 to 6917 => 0.006 mag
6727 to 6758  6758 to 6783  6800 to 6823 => -0.014 mag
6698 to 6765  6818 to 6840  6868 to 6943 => 0.009 mag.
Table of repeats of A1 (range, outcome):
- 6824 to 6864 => 16.7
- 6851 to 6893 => 16.7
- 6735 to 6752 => 16.6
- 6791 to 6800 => 16.2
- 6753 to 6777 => 16.7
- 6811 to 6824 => 16.3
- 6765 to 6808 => 16.6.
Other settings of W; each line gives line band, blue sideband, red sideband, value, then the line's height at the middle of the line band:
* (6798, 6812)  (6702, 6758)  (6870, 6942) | 0.00 mag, 16.6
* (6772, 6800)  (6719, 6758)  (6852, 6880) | 0.00 mag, 16.5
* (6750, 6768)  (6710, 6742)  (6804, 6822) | -0.02 mag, 16.4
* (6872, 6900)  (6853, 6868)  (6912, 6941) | -0.01 mag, 16.6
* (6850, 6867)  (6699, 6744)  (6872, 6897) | 0.01 mag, 16.8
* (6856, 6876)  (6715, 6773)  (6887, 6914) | 0.01 mag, 16.7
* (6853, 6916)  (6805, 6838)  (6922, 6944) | 0.00 mag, 16.7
